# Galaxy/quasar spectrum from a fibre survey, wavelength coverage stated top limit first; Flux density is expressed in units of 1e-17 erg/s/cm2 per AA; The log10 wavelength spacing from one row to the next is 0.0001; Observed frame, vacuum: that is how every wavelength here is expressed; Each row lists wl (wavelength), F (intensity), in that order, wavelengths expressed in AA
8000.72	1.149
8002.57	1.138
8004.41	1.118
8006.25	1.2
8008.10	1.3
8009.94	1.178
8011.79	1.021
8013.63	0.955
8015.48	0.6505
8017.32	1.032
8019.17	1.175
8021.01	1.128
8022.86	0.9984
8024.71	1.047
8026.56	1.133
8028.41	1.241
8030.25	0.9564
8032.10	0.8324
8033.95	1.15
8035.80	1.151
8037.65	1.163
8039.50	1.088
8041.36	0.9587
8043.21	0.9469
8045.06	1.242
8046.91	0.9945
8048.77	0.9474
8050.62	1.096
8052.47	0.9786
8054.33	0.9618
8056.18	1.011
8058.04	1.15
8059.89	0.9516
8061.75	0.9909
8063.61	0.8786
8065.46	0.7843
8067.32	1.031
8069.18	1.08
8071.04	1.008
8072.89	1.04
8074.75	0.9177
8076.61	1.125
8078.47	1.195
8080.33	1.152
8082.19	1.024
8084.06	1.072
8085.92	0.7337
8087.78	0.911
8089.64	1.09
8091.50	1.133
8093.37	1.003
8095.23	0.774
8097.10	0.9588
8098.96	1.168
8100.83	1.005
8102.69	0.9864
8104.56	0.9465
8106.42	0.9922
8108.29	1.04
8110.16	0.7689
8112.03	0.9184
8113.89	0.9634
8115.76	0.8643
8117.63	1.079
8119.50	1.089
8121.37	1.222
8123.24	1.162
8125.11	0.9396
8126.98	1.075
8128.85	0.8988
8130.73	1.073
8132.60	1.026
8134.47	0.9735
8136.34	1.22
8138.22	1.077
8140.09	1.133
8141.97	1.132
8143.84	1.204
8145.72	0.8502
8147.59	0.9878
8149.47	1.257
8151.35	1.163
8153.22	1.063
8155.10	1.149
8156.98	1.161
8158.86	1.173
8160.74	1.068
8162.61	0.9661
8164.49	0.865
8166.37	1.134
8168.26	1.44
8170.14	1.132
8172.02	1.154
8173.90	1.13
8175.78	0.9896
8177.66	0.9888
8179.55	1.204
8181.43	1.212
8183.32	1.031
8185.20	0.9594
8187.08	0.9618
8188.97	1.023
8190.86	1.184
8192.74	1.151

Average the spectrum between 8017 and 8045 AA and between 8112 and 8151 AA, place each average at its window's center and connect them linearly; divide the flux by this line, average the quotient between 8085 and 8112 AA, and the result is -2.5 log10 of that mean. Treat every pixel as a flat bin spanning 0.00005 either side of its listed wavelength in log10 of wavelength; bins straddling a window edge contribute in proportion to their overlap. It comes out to 0.11 mag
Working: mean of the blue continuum 1.07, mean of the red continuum 1.06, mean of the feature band 0.963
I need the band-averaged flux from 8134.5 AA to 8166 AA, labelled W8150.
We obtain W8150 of 1.09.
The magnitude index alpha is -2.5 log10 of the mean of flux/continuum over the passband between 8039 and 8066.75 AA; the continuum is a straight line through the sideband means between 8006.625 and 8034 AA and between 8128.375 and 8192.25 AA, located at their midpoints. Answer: 0.07 mag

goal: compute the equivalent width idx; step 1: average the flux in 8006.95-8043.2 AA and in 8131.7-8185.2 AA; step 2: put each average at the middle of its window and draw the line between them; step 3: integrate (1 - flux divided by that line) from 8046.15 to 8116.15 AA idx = 5.5 AA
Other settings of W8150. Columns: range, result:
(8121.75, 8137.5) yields 1.05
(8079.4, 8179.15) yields 1.05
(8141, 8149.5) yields 1.07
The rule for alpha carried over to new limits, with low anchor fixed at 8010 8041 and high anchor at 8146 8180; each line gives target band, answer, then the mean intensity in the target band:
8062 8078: 0.08 mag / 0.99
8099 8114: 0.12 mag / 0.965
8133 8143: -0.01 mag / 1.1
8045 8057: 0.04 mag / 1.02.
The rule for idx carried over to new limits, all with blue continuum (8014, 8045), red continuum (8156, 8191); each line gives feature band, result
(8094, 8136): 2.8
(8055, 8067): 1.0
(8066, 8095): 1.0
